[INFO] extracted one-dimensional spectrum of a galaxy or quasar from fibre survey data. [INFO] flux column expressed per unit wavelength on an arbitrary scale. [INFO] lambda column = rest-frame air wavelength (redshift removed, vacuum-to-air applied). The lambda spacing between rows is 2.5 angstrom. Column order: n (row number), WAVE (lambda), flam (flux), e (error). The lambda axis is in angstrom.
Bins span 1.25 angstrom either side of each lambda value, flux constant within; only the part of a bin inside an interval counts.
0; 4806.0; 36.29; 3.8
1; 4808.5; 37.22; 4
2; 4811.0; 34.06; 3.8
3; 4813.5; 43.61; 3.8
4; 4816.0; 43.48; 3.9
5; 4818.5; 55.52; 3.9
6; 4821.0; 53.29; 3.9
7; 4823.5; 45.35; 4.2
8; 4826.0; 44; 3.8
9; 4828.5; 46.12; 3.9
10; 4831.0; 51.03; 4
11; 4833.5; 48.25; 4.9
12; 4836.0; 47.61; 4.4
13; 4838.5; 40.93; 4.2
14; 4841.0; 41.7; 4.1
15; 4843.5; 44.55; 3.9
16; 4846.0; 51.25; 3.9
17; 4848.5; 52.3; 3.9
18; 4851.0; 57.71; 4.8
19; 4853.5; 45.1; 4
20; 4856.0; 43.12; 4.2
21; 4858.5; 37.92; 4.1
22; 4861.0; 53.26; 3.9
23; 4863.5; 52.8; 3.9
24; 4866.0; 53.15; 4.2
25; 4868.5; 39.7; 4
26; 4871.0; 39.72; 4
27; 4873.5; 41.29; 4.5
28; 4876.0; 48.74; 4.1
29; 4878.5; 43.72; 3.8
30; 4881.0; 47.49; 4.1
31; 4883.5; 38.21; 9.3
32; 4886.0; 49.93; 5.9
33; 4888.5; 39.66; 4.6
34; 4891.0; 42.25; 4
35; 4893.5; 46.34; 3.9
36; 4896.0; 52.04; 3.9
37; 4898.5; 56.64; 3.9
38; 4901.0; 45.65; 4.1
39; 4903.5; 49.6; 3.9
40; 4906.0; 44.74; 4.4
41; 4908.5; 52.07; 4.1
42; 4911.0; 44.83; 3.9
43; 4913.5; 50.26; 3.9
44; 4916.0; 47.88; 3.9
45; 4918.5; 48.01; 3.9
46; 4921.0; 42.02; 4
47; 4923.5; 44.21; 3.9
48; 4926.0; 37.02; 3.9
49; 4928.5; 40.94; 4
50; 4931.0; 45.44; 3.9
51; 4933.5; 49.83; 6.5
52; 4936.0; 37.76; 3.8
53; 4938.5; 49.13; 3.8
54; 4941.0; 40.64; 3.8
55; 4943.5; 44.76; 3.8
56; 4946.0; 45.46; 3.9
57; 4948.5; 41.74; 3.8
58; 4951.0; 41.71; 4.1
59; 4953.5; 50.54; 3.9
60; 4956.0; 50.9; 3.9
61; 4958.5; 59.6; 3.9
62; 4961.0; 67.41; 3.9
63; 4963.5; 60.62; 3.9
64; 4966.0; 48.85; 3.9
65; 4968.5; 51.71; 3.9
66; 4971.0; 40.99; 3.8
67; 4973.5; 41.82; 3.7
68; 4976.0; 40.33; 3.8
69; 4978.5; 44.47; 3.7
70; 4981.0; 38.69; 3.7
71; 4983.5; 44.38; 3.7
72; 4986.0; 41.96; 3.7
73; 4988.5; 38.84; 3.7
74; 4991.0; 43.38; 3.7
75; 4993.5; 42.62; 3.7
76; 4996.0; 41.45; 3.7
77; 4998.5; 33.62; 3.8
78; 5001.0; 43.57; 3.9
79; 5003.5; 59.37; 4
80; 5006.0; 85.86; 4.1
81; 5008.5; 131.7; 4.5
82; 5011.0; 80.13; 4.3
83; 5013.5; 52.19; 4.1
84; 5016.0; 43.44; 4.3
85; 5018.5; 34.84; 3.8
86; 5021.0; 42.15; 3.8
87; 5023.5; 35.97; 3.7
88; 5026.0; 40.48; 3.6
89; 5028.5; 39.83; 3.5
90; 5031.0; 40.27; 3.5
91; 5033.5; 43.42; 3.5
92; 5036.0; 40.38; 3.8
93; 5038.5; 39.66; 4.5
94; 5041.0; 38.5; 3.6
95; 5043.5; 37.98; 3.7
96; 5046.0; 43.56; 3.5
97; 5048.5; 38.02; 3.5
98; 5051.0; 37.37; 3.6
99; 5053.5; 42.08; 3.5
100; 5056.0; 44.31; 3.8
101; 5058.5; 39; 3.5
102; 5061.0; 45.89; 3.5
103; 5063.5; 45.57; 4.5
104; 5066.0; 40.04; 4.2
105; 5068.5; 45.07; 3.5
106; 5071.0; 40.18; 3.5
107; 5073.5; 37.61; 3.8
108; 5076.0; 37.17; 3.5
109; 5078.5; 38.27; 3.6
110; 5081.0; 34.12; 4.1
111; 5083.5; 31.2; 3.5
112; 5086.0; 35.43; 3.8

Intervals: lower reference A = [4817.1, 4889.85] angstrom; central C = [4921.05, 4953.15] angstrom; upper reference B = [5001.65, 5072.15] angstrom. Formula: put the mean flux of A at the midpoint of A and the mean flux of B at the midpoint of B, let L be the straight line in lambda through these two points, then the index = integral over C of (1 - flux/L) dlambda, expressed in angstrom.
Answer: 2.7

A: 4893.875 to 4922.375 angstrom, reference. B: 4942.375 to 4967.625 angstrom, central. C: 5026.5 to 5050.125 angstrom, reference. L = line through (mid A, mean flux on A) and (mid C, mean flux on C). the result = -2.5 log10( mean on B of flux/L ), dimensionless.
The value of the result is -0.13 mag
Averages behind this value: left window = 48.4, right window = 40.1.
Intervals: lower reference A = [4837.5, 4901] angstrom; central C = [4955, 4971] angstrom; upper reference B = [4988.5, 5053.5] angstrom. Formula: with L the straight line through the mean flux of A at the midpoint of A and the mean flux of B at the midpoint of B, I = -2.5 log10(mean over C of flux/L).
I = -0.17 mag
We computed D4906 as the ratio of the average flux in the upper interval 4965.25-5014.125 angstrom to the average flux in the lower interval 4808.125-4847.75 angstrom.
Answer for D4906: 1.14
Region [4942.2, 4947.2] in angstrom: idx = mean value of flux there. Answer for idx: 45.1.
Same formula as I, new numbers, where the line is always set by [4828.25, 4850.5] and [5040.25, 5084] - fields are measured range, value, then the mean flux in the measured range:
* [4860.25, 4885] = 0.02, 45.7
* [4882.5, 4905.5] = -0.03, 46.7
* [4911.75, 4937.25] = 0.01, 44.3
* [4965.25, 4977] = -0.04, 44.7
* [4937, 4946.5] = -0.02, 44.8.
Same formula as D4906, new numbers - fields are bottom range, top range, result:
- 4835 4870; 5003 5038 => 1.16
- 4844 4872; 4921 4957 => 0.92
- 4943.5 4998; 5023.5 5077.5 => 0.88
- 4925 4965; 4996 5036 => 1.11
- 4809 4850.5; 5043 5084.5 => 0.86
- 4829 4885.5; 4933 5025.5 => 1.07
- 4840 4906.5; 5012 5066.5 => 0.89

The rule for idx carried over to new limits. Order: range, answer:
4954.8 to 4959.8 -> 55.4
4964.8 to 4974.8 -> 45.8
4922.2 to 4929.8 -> 40.8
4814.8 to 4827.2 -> 48.4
